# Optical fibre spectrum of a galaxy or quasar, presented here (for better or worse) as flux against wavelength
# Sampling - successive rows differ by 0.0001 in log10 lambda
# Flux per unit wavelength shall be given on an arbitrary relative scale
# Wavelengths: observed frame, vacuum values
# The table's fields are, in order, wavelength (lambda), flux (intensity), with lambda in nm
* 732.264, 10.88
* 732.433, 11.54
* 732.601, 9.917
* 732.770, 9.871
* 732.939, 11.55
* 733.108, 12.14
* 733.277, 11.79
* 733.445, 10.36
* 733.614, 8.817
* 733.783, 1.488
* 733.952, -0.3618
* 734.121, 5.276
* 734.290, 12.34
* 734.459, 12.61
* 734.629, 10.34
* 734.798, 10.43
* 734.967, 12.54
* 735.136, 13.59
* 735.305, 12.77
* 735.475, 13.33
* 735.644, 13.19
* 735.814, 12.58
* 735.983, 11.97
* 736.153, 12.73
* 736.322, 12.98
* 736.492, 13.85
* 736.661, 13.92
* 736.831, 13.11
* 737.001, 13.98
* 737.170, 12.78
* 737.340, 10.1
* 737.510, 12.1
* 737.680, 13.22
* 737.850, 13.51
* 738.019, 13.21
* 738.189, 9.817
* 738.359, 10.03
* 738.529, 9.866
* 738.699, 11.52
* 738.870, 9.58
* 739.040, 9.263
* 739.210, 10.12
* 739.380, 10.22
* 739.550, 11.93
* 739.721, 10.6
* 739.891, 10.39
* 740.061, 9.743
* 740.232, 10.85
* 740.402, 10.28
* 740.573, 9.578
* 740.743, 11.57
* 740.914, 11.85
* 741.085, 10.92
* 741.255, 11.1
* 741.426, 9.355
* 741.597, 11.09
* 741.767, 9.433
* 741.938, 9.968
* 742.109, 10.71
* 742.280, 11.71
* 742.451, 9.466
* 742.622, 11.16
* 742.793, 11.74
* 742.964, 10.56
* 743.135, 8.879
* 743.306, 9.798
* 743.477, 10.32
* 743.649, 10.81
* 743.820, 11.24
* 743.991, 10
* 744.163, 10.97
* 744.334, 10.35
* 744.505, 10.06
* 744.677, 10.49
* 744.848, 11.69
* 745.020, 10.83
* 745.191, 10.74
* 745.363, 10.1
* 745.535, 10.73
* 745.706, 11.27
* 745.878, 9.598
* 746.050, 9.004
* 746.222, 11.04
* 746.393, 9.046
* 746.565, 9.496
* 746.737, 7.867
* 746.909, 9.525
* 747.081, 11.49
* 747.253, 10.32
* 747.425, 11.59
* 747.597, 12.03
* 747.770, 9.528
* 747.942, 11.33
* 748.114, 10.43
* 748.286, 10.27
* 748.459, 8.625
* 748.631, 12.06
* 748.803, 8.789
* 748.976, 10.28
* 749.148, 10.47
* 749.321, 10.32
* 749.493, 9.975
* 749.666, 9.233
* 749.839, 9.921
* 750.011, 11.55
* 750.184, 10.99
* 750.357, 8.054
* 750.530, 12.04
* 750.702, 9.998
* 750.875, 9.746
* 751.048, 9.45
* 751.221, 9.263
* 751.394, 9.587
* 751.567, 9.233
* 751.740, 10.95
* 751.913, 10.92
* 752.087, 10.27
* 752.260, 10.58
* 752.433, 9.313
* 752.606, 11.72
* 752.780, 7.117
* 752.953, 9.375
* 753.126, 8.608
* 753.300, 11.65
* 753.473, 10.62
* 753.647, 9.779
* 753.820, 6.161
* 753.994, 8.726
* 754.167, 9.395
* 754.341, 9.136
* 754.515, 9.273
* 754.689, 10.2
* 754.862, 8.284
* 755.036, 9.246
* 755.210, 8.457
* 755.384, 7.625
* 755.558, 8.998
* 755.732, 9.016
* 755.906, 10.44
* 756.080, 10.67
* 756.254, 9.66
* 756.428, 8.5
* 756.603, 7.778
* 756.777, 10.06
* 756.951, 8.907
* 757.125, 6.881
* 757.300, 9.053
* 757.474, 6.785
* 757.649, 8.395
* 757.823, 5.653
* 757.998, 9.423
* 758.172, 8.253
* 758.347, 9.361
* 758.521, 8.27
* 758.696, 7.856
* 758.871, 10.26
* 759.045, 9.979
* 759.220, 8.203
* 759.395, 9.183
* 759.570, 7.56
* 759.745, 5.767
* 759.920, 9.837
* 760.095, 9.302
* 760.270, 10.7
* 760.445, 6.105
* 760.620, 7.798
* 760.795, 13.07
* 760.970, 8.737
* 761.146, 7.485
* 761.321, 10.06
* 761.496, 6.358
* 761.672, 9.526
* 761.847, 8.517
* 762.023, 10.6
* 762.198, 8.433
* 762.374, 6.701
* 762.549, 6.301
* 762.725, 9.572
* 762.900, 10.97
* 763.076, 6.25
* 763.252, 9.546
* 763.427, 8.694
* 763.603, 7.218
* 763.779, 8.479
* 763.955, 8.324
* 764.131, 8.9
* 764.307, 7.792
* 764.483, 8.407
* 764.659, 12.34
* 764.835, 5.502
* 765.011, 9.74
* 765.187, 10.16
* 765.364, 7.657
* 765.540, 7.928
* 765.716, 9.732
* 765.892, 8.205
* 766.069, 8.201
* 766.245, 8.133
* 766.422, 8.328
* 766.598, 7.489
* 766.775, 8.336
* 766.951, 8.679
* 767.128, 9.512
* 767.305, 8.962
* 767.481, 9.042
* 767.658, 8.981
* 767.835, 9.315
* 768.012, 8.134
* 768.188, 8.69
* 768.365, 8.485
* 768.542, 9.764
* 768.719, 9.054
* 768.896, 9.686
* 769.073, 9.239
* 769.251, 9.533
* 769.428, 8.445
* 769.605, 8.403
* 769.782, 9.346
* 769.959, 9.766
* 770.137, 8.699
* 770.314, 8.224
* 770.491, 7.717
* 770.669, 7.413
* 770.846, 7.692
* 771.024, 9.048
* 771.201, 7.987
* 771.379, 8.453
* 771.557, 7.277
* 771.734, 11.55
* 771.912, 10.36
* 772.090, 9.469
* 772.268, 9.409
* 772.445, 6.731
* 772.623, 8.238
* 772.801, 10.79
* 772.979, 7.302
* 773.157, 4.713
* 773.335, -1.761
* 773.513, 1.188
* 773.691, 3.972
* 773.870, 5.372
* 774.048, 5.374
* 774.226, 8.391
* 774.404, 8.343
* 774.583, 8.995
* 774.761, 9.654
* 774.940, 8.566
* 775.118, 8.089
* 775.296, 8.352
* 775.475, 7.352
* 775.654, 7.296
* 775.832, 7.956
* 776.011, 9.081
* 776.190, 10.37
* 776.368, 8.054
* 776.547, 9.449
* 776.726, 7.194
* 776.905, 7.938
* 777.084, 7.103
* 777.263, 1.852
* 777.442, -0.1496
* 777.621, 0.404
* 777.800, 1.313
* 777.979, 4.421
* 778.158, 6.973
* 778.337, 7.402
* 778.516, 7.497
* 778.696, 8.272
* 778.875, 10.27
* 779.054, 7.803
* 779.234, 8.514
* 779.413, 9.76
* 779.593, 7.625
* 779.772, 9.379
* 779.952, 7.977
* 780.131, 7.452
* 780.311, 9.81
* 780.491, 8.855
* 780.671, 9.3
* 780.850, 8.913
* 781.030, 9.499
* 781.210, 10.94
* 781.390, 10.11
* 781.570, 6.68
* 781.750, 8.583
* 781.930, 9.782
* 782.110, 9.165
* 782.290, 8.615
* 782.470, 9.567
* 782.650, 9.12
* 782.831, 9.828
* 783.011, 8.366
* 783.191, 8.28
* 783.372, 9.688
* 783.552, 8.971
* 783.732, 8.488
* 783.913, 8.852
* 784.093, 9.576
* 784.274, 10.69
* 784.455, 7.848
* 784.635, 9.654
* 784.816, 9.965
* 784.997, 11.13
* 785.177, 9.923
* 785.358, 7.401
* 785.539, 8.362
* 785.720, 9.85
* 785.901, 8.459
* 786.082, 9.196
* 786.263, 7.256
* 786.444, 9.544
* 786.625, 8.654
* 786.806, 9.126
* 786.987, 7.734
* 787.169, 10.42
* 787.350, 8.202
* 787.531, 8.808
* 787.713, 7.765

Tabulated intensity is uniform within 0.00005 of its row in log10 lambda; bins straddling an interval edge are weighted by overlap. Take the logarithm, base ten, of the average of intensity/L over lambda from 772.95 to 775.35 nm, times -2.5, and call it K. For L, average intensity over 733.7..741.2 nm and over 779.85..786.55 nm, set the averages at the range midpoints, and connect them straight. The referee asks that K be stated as 0.47 mag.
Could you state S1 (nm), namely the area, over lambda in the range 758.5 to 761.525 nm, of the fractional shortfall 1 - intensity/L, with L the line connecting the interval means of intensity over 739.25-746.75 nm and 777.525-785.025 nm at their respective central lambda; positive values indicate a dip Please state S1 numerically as 0.25 nm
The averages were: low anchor 10.4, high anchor 8.43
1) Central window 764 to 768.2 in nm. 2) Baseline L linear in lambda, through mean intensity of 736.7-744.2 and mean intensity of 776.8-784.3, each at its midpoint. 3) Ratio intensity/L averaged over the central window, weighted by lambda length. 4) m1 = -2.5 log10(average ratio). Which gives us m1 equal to 0.04 mag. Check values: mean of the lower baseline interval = 10.9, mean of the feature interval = 8.67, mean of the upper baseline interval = 7.92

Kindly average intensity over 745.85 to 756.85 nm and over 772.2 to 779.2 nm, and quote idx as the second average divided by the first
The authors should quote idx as 0.68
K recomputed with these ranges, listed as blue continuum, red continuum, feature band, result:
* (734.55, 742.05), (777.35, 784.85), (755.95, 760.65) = 0.16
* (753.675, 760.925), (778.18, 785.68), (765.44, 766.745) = 0.07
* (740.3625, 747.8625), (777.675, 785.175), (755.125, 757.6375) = 0.13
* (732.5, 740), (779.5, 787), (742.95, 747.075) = 0.05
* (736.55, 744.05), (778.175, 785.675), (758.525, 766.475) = 0.15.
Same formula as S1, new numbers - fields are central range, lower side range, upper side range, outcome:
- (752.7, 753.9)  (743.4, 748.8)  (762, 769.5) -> 0.08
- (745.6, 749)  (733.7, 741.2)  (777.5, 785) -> 0.09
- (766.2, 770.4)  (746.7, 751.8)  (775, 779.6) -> -0.47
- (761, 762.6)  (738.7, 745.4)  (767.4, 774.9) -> 0.10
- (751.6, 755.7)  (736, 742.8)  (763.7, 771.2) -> 0.23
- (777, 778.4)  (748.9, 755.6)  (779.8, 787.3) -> 0.85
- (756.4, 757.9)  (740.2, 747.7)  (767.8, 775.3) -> 0.21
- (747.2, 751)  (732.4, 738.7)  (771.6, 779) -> -0.24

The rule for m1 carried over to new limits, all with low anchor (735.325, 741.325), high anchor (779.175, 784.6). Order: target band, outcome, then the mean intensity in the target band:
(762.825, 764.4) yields 0.195 mag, 8.44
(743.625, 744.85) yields 0.062 mag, 10.6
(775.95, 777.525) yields 0.352 mag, 6.75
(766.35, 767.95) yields 0.135 mag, 8.73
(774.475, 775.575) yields 0.115 mag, 8.48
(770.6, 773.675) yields 0.295 mag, 7.32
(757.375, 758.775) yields 0.287 mag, 8.01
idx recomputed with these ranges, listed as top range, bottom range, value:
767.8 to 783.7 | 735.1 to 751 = 0.73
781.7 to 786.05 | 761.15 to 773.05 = 1.06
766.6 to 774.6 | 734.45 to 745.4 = 0.72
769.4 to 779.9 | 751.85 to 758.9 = 0.82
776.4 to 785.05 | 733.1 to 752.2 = 0.76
